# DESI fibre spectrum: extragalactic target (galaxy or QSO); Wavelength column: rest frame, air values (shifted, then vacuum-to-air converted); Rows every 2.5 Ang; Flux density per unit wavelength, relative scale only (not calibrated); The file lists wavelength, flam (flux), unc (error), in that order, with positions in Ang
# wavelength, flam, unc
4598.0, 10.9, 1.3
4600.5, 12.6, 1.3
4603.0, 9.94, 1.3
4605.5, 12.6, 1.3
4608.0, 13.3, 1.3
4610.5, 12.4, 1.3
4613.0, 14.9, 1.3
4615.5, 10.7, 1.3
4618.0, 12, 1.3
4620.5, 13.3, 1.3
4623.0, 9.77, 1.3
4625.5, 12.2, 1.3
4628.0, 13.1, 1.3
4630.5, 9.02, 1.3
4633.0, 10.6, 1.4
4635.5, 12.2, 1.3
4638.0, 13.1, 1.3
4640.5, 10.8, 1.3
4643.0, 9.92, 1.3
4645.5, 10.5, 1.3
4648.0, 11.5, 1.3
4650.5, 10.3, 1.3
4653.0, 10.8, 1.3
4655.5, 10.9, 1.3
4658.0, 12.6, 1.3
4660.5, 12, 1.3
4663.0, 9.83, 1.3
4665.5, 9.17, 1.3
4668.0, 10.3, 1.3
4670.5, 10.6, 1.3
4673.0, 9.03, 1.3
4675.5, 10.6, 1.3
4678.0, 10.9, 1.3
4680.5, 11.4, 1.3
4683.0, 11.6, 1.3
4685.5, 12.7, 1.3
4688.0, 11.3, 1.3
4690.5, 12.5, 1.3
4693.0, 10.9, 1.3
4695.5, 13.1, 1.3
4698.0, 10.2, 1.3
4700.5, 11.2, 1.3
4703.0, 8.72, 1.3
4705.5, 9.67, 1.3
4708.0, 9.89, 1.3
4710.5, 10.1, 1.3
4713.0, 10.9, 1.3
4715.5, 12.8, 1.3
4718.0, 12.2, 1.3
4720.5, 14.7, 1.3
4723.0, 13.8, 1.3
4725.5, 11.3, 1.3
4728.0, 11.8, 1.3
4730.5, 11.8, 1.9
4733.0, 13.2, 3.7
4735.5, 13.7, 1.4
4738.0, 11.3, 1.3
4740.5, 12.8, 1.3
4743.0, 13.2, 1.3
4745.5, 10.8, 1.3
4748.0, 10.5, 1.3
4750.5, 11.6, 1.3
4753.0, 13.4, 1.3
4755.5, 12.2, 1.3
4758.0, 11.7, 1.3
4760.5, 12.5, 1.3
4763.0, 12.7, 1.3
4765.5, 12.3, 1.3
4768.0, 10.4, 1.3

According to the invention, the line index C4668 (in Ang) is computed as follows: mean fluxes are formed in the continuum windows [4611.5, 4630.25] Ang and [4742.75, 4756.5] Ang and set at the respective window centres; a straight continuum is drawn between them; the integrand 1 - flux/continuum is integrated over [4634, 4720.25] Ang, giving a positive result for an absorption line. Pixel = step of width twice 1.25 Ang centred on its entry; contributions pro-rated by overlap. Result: 6.82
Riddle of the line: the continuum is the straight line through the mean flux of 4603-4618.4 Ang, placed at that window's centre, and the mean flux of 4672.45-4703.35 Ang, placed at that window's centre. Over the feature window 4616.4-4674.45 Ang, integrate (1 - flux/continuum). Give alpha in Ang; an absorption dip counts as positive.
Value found 4.3 Ang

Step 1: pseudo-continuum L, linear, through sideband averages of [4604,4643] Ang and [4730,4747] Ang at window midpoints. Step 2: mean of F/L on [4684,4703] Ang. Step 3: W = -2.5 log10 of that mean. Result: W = 0.06 mag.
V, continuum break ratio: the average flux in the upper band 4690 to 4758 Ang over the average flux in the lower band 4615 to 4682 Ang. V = 1.1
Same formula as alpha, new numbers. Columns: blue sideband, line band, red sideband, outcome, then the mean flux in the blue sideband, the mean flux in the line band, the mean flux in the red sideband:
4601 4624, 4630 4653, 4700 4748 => 2.1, 12.1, 10.9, 11.8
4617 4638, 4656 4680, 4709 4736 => 2.7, 11.6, 10.6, 12.3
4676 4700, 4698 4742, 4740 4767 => 0.5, 11.6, 11.7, 12.1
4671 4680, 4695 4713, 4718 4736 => 2.1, 10.3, 10.3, 12.8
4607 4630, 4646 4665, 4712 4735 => 2.1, 12.3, 11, 12.6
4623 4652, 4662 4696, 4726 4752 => 1.7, 11.1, 11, 12.1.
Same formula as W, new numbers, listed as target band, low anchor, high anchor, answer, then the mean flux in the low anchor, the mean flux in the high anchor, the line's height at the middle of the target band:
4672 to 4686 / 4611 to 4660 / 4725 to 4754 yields 0.07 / 11.5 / 12.1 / 11.8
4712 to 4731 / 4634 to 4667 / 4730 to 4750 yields -0.05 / 11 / 12.2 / 11.9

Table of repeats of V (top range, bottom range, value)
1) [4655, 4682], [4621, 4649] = 0.95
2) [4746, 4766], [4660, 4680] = 1.17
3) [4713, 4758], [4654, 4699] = 1.11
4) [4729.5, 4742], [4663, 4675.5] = 1.28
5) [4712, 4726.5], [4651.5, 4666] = 1.16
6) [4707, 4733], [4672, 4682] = 1.14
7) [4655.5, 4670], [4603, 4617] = 0.86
